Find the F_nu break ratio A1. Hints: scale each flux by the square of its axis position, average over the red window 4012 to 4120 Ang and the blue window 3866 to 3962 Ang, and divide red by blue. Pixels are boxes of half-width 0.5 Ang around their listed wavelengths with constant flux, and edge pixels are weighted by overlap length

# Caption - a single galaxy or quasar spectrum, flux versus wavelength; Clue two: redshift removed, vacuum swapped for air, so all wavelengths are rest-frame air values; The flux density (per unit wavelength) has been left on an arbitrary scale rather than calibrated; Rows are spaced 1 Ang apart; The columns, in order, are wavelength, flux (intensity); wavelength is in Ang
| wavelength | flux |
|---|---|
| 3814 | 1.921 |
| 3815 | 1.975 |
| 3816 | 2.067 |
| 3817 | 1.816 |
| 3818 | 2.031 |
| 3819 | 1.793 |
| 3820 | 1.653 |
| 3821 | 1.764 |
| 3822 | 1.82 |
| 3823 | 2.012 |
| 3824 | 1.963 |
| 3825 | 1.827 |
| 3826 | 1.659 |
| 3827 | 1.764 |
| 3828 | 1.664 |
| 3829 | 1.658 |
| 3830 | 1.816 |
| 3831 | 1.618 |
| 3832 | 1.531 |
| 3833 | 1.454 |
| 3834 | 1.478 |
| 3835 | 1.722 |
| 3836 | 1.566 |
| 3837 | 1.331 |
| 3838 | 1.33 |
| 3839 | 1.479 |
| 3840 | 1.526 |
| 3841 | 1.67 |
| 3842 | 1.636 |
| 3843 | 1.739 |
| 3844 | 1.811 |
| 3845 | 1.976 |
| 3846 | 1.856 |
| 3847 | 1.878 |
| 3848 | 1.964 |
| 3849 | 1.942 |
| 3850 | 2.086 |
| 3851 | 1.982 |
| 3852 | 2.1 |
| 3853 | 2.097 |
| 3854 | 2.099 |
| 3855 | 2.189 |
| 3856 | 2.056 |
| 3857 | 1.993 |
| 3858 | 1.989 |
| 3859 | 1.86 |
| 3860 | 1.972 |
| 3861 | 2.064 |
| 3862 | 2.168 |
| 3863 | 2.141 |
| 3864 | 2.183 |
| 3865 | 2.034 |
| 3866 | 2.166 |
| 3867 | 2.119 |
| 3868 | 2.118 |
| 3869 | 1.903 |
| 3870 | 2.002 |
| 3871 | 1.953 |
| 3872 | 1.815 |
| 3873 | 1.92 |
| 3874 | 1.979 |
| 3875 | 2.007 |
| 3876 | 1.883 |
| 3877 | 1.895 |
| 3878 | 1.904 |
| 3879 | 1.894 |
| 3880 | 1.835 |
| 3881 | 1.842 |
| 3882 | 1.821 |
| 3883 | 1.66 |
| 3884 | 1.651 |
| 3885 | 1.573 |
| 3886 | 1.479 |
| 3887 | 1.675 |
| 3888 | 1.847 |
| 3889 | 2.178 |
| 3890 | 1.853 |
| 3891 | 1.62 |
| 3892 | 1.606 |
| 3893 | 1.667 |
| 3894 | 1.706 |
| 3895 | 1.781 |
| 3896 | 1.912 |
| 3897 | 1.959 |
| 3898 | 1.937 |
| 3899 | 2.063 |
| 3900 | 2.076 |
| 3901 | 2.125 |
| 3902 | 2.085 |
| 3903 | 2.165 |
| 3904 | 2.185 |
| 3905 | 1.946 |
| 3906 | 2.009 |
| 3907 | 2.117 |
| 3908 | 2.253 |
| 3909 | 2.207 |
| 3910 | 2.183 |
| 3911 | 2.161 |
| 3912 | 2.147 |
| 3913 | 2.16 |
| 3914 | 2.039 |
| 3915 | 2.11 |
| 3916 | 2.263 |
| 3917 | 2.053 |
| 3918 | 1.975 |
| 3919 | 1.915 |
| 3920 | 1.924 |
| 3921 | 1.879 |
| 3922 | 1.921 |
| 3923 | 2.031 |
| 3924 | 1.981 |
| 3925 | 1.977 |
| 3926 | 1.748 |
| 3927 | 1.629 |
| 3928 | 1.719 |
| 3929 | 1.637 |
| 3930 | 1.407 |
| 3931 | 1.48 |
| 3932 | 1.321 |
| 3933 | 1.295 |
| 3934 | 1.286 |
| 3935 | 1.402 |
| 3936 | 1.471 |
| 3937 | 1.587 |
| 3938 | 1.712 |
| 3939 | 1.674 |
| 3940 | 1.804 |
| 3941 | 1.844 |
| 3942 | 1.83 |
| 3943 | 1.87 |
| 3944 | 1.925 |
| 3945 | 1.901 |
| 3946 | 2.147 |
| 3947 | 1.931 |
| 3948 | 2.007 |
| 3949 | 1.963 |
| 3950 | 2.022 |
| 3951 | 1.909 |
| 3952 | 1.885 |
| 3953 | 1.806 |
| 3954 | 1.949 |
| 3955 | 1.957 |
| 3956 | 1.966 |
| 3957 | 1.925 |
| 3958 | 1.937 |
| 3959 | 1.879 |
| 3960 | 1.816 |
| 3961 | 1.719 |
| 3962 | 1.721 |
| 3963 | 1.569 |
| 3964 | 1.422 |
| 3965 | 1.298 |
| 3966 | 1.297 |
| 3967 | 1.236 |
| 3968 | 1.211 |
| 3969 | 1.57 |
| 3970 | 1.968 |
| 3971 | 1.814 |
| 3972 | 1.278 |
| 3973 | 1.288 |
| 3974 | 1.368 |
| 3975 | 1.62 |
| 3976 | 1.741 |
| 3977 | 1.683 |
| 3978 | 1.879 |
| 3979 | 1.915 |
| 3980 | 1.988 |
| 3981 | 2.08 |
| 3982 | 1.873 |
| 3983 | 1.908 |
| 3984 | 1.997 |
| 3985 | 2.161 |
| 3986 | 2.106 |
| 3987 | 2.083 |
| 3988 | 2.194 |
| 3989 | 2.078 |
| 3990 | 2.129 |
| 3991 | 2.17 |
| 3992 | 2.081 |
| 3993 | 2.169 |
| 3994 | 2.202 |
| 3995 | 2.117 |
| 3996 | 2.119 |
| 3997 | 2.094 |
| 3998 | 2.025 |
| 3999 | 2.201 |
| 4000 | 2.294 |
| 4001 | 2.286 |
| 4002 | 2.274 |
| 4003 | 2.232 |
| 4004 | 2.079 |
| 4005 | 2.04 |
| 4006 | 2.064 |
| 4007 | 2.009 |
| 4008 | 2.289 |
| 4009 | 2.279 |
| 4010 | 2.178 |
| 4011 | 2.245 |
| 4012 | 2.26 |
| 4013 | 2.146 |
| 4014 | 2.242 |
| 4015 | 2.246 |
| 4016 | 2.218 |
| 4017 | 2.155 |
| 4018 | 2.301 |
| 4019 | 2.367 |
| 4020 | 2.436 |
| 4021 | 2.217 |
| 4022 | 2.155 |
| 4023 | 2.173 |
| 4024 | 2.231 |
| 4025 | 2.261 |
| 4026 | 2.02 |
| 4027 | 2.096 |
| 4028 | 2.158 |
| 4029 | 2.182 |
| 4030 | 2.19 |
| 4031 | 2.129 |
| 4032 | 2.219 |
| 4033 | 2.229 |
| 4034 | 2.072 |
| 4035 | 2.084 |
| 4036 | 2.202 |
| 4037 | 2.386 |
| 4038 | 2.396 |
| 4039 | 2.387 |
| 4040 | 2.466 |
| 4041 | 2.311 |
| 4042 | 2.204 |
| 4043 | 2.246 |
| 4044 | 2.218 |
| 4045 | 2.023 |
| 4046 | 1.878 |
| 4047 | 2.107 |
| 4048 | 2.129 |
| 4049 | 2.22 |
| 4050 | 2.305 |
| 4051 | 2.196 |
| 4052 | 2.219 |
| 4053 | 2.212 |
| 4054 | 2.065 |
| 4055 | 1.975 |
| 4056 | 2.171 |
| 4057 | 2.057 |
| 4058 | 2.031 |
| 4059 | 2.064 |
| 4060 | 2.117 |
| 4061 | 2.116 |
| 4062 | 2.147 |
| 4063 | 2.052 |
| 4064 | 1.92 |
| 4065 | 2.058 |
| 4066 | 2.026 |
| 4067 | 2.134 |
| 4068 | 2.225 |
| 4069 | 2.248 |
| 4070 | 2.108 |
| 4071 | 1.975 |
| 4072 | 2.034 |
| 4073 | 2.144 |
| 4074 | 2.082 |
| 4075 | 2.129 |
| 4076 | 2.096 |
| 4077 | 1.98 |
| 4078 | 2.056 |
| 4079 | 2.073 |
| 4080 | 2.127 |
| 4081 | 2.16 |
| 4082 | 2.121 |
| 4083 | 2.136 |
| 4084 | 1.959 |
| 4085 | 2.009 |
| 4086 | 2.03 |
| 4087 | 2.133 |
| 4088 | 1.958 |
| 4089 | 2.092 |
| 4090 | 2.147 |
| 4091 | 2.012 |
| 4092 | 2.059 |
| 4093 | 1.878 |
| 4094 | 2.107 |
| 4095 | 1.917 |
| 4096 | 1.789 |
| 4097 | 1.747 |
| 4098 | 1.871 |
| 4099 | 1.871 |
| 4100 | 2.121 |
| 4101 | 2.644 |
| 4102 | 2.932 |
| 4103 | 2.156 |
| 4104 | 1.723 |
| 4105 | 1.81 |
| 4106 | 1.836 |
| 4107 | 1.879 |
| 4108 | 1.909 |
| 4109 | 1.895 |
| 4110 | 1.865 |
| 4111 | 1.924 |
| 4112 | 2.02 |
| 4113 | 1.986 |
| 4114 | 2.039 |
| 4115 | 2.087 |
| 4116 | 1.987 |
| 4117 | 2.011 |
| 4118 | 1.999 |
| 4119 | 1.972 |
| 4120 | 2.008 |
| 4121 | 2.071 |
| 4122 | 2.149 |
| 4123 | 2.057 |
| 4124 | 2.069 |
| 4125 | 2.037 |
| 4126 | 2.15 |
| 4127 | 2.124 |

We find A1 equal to 1.21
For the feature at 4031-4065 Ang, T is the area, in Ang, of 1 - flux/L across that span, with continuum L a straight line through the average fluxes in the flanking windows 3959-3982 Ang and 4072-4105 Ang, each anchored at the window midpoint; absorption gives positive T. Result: -4.44 Ang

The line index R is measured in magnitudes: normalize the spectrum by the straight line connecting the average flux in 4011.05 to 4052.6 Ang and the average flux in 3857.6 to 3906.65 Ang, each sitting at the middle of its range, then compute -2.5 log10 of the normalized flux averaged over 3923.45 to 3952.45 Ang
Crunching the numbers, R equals 0.170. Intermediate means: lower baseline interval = 1.92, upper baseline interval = 2.21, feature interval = 1.74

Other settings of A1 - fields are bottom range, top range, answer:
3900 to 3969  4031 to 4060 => 1.26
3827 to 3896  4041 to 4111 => 1.26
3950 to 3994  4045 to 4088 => 1.21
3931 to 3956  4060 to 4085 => 1.26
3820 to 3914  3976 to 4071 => 1.23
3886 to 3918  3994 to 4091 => 1.16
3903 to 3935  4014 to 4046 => 1.24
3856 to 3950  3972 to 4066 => 1.18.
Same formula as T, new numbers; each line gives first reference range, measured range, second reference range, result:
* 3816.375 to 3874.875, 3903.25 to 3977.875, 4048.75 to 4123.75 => 5.3 Ang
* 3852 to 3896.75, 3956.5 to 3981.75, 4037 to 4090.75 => 4.6 Ang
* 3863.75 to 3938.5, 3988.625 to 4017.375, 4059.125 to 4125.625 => -2.9 Ang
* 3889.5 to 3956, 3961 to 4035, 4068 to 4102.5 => -1.1 Ang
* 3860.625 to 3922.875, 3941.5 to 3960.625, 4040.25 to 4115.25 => 0.7 Ang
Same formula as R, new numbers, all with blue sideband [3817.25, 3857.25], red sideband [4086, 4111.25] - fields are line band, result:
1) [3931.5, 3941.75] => 0.21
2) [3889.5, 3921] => -0.09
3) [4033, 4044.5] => -0.16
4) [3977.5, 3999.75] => -0.08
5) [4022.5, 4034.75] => -0.11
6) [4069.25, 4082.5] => -0.05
